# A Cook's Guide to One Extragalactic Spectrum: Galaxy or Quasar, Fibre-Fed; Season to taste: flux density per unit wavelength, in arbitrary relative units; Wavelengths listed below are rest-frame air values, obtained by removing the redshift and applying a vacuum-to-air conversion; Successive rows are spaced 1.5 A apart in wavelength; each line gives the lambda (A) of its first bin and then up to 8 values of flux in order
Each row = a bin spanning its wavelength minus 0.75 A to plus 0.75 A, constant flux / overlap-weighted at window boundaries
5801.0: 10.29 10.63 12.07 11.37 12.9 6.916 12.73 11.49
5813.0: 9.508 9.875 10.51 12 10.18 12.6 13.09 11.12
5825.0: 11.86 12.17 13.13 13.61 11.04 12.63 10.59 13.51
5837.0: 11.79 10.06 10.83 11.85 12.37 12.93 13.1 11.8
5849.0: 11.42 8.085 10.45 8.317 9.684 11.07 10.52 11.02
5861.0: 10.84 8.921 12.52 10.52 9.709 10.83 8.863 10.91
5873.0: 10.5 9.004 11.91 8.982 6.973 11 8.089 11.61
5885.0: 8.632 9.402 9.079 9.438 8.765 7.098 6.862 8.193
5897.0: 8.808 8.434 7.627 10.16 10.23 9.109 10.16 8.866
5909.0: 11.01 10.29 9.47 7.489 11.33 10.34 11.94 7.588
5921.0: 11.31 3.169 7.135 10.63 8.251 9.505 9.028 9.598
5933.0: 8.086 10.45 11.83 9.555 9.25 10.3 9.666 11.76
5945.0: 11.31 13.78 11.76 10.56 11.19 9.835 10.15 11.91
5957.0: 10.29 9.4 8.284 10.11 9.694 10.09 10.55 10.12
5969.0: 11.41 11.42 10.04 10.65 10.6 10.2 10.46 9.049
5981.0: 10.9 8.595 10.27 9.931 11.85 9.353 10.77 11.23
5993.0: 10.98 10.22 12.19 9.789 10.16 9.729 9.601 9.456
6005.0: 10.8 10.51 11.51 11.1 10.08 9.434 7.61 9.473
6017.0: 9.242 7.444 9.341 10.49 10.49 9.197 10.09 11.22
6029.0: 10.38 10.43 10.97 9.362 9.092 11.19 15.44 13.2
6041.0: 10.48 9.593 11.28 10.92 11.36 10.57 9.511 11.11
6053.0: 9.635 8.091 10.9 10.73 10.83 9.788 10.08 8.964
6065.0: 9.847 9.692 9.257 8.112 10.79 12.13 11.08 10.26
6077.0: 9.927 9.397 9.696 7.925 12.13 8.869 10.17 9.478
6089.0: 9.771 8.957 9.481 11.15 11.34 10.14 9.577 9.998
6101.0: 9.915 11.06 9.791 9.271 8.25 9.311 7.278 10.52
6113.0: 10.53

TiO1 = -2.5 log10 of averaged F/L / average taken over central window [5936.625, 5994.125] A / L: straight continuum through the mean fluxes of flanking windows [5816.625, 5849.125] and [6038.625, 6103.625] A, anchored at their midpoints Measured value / 0.05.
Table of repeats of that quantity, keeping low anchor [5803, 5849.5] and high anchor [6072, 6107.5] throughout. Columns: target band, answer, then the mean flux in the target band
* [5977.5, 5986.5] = 0.08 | 9.91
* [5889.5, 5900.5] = 0.36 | 8.08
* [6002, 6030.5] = 0.06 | 9.89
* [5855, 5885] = 0.12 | 10.1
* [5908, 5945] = 0.15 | 9.57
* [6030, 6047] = -0.08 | 11.1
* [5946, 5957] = -0.03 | 11.2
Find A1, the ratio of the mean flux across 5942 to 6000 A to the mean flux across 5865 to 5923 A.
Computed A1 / 1.13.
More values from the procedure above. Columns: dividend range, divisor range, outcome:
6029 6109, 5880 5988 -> 1.04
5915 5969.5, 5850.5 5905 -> 1.05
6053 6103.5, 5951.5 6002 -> 0.97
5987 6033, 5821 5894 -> 0.95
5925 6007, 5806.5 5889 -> 0.95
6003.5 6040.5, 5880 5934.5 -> 1.13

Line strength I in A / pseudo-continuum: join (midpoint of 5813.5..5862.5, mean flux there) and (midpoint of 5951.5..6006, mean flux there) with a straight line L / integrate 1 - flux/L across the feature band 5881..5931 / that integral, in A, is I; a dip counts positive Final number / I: 8.1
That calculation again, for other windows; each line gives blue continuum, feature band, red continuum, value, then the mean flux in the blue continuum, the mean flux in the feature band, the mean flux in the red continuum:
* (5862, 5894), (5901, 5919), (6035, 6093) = -0.5 A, 9.6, 10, 10.3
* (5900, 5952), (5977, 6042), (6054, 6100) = -2.5 A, 9.85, 10.3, 9.96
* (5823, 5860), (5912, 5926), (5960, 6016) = 2.3 A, 11.4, 8.99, 10.2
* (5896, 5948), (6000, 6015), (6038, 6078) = 0.2 A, 9.66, 9.98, 10.4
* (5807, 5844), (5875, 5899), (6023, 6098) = 4.8 A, 11.5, 8.96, 10.3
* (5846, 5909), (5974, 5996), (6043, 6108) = -1.2 A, 9.68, 10.4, 10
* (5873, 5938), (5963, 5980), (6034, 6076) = -1.1 A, 9.23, 10.4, 10.5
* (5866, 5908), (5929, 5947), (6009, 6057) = -1.3 A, 9.27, 10.3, 10.3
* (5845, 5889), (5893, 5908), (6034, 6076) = 2.0 A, 10.1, 8.82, 10.5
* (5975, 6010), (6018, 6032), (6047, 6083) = 0.3 A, 10.4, 10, 10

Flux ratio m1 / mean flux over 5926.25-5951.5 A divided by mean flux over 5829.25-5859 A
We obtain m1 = 0.92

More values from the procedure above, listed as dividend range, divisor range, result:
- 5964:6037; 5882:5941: 1.11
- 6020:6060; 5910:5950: 1.08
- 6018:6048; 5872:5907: 1.16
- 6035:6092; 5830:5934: 1.04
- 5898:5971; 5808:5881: 0.91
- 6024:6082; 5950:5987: 1.01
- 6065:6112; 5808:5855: 0.87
